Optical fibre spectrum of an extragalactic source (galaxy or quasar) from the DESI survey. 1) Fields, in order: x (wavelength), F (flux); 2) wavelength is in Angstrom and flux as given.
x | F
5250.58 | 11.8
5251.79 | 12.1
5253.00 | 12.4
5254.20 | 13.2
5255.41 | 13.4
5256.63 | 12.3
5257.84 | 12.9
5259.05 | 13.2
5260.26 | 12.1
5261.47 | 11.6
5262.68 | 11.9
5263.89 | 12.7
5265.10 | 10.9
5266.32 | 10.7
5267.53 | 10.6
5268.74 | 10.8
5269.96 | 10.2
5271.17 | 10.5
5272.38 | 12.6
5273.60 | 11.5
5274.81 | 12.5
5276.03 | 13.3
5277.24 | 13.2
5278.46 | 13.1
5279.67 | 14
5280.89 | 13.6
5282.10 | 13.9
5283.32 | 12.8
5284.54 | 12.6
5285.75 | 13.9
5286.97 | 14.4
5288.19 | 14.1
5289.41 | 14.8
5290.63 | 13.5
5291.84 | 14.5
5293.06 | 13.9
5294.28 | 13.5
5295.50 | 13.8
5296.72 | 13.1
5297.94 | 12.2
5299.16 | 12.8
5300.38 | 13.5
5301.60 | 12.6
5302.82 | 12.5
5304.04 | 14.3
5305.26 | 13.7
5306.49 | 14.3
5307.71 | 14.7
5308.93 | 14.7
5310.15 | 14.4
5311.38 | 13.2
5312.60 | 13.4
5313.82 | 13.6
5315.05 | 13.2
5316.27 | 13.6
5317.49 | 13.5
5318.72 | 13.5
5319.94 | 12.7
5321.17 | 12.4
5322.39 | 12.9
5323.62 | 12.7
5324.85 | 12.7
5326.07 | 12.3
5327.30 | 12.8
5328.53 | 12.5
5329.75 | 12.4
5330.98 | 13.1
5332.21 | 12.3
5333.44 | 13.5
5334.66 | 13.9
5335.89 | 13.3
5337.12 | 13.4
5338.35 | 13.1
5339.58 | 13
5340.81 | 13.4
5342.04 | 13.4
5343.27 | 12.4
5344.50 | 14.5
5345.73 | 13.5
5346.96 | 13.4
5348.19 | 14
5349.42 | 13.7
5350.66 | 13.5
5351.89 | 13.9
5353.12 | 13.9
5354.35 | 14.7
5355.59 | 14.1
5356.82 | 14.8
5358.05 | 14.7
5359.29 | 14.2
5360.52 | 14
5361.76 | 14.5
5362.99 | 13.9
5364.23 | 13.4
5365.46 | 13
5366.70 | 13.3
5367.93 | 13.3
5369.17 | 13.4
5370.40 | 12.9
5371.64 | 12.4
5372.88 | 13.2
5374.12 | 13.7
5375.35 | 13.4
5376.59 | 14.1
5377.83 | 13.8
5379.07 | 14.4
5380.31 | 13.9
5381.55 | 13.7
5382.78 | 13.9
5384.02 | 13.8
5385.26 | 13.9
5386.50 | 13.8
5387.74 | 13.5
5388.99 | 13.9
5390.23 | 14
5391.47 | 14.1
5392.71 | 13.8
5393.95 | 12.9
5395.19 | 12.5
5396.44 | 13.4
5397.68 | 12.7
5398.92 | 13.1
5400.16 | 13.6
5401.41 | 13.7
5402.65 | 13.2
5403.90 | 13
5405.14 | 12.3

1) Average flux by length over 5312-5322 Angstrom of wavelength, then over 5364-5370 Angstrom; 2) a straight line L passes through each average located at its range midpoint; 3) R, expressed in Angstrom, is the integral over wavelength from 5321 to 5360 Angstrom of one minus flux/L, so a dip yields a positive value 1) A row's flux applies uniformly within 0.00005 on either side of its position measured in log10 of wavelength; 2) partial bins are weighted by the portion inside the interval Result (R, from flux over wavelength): -0.4 Angstrom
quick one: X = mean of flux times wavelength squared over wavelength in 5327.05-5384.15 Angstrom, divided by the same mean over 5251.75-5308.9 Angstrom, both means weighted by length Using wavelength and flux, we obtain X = 1.08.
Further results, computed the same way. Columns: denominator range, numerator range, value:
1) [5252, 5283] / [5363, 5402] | 1.15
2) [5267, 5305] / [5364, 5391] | 1.08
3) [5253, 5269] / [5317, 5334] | 1.09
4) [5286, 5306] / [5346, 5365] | 1.06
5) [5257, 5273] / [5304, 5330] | 1.17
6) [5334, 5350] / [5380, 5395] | 1.04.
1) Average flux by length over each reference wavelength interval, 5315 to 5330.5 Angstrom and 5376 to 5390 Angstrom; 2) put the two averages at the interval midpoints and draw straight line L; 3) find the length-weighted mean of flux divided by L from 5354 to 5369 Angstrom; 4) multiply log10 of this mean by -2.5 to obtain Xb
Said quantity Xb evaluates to -0.035 mag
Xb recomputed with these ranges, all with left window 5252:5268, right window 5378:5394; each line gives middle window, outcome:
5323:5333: 0.040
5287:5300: -0.086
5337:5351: -0.012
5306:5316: -0.088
